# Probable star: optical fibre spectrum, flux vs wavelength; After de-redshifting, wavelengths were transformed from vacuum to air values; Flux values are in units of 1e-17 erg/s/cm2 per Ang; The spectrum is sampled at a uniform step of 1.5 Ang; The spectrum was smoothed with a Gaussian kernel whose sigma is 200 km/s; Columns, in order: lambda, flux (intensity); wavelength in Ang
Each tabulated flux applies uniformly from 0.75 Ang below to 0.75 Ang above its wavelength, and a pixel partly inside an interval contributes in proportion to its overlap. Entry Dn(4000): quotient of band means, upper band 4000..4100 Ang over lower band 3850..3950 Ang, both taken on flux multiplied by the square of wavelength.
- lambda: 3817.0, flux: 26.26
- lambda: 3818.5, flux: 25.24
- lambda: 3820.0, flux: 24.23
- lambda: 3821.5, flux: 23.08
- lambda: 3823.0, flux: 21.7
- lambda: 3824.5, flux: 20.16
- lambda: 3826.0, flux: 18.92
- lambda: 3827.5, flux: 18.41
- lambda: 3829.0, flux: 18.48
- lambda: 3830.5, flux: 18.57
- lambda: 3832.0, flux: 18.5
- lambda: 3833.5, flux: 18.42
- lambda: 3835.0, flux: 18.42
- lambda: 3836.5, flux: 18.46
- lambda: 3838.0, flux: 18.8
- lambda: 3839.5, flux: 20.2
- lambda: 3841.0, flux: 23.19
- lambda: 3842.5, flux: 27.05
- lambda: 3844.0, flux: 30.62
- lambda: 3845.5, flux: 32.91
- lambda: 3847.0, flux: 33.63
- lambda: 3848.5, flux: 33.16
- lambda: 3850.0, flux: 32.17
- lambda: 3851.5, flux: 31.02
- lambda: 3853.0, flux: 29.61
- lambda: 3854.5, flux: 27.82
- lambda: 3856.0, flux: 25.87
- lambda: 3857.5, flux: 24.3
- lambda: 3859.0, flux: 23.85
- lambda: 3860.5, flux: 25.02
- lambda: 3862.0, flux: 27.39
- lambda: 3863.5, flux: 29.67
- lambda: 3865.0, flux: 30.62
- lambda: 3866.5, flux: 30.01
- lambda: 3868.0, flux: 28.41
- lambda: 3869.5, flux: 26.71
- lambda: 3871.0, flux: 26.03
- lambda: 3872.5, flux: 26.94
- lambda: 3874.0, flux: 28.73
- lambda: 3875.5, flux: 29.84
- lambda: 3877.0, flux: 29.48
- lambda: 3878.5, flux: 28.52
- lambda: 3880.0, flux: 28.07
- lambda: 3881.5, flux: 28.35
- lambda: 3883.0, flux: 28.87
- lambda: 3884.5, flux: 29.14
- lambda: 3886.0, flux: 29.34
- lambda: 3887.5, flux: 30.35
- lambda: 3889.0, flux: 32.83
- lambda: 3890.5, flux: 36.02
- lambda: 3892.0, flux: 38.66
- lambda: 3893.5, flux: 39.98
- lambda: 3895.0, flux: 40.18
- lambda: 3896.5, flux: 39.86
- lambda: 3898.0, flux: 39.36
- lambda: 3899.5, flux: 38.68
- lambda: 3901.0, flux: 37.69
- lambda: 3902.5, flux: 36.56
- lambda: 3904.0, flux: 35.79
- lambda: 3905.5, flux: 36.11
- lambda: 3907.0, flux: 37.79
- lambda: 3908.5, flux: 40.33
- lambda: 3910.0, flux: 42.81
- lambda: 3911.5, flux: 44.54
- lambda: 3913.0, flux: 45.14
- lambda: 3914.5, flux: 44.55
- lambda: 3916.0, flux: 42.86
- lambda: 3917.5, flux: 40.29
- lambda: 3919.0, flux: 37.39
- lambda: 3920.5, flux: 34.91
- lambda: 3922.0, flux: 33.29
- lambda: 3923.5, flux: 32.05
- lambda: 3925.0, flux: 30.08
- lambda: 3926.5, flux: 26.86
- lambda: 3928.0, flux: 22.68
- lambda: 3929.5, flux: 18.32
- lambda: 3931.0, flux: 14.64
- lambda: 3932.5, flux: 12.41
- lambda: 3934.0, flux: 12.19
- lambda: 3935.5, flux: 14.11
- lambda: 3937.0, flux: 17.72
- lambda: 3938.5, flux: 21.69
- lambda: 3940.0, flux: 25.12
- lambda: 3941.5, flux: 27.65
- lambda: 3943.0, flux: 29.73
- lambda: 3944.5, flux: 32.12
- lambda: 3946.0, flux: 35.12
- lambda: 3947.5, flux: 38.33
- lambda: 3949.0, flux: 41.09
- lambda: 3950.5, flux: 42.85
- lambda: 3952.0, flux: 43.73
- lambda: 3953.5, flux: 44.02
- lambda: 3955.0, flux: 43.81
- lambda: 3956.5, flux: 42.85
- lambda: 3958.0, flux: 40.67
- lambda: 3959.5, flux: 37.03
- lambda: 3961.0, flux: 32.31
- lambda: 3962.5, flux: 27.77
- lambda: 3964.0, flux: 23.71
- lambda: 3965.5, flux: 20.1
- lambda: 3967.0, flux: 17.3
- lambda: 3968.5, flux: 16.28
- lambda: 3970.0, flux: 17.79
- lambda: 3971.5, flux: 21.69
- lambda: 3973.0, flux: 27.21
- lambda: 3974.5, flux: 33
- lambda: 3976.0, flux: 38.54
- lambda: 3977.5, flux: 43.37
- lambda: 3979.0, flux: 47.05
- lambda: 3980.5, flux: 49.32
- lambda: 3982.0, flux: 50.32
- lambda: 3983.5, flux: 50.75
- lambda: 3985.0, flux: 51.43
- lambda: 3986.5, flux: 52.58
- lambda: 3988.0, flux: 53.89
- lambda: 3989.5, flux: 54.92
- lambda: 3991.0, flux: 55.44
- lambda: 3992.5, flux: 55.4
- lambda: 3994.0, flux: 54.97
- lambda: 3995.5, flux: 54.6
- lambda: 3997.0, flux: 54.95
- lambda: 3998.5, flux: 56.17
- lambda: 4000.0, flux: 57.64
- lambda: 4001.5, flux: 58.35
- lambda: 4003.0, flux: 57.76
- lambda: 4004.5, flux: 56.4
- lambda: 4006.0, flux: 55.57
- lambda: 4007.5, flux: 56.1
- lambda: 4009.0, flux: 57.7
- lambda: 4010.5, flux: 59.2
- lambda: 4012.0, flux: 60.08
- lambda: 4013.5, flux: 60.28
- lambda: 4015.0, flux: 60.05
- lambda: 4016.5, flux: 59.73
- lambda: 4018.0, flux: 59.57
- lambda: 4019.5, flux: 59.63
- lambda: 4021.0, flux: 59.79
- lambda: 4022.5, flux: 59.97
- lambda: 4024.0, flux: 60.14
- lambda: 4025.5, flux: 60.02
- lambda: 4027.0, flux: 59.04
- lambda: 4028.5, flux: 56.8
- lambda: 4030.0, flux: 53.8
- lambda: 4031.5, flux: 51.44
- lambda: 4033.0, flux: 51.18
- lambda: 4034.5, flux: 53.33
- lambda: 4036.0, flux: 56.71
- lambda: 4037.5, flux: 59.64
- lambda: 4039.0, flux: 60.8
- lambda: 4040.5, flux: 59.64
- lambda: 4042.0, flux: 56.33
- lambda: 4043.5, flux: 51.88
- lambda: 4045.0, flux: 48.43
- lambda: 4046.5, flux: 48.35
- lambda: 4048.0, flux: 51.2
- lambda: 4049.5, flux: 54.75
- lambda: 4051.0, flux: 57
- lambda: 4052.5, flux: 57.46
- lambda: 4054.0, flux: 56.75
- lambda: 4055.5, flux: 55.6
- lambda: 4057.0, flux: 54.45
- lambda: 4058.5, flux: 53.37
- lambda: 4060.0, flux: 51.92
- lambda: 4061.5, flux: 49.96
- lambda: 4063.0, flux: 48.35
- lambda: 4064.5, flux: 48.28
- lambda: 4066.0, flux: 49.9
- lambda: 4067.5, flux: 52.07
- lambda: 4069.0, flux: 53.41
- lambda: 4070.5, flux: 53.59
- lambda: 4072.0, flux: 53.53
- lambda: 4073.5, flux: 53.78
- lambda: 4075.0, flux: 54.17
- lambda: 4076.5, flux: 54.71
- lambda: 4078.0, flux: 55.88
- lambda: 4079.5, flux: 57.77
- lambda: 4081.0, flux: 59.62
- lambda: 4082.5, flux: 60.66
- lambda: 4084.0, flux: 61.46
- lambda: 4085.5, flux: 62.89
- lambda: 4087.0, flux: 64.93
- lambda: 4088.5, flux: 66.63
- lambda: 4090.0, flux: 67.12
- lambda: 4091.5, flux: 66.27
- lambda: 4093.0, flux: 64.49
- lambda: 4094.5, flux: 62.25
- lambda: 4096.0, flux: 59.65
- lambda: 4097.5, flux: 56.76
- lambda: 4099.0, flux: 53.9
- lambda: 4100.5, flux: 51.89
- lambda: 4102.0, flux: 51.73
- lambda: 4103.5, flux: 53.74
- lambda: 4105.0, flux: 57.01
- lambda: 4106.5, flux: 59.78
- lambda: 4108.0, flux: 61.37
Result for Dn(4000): 1.97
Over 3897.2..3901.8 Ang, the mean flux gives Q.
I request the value 38.6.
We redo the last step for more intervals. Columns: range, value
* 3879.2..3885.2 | 28.6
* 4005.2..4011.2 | 57.1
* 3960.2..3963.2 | 30.2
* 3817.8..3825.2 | 22.9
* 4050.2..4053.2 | 57.2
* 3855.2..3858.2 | 25.1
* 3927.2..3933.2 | 17.1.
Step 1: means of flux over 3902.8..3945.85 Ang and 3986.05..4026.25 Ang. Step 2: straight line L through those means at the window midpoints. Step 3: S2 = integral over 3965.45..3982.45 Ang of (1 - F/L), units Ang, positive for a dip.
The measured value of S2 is 5.5 Ang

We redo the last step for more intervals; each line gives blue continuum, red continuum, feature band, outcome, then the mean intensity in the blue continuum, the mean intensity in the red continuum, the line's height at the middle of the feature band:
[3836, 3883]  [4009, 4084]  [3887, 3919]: -4.54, 27.7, 55.7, 34.2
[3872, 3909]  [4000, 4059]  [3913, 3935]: 5.55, 33.9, 56.6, 39.4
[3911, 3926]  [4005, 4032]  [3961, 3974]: 6.95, 38.2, 58.3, 48.1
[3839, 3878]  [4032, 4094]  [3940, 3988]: 7.29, 28.3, 56.1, 42.6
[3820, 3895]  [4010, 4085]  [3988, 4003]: -2.50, 27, 55.7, 47.9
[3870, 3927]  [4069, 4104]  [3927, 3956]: 8.77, 35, 58.5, 40.3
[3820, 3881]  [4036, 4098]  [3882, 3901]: -2.28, 25.6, 56.5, 31.4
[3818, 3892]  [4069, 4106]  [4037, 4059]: -0.85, 26.4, 58.4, 53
